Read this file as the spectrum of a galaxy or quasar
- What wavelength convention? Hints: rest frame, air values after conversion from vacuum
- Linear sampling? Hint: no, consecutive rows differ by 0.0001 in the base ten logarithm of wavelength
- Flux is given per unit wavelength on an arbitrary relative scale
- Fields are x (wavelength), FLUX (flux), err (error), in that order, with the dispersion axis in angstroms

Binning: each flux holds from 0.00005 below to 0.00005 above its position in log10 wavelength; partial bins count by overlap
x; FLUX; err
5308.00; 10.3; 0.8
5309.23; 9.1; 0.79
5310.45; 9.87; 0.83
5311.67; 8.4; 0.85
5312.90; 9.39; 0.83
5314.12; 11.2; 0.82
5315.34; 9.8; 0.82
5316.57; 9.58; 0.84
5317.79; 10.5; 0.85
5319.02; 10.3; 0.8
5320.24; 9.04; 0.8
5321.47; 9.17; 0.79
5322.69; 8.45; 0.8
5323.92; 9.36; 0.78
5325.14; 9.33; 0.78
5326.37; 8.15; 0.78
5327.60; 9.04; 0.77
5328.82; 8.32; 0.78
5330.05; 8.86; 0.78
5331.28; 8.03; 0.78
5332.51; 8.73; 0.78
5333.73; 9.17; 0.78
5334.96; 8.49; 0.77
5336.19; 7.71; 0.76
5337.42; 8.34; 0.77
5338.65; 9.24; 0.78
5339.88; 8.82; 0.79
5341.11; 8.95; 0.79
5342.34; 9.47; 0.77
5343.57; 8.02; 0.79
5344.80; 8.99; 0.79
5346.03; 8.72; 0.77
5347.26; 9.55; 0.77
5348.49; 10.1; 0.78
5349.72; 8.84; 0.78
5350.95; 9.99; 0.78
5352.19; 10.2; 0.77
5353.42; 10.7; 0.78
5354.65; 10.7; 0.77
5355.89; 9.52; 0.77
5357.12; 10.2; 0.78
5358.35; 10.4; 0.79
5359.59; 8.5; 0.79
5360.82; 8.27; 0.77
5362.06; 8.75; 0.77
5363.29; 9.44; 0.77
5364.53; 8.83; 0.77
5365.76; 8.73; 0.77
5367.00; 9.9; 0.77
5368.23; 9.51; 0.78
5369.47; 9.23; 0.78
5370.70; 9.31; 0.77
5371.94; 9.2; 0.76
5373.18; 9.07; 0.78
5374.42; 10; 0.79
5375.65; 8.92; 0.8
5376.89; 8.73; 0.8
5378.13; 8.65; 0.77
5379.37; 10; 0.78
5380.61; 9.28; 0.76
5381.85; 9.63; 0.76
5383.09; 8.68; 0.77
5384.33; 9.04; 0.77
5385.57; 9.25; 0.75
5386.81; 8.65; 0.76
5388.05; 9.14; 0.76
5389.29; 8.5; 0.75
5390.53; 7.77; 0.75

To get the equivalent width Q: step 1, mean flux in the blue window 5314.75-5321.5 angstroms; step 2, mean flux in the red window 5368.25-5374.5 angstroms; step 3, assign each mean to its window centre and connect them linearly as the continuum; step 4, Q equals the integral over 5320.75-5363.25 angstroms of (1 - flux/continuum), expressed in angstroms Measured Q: 2.1 angstroms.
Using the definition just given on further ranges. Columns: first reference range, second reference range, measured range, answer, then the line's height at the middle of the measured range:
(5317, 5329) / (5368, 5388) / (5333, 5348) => 0.65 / 9.2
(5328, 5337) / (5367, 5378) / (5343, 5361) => -1.39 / 8.86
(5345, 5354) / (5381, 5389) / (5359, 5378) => 0.53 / 9.35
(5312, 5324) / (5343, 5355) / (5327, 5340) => 1.36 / 9.61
